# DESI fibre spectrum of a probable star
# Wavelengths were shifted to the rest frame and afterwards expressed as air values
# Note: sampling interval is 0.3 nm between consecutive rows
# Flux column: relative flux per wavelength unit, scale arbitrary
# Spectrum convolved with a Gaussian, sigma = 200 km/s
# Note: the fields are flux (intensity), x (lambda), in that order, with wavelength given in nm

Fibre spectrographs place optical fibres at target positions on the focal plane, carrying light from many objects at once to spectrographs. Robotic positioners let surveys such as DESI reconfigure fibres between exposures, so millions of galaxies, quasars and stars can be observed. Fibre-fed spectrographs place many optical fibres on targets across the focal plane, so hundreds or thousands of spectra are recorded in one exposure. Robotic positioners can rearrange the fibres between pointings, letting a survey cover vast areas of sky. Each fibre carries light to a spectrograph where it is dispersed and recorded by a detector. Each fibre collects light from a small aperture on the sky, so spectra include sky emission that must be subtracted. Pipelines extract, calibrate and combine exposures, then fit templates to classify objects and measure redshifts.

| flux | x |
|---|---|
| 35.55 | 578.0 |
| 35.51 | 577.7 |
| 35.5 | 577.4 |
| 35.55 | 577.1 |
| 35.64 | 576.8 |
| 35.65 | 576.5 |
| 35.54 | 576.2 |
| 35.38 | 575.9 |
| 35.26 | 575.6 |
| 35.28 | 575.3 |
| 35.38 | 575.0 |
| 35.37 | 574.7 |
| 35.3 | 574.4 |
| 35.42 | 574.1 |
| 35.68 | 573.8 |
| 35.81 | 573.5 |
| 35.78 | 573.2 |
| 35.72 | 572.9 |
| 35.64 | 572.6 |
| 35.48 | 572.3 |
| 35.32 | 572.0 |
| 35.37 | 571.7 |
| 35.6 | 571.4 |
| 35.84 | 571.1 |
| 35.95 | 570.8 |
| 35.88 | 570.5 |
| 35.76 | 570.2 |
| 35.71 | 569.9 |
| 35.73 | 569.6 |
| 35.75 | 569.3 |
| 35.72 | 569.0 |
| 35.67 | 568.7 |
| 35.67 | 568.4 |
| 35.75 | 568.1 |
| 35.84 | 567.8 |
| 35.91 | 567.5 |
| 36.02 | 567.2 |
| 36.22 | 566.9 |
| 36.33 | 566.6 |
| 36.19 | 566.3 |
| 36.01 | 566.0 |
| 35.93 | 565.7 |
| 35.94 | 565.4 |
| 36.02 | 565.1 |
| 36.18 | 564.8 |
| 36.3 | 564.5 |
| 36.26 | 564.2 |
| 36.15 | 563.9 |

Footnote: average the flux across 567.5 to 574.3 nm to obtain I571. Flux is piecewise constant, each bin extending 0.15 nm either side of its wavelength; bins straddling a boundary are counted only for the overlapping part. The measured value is 35.7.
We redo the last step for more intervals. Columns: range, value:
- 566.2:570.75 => 35.9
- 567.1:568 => 35.9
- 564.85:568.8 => 36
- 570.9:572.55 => 35.5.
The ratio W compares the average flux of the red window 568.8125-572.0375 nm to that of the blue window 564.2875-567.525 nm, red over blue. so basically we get 0.99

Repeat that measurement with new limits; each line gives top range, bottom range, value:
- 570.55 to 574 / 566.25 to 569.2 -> 0.99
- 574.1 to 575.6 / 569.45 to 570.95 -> 0.99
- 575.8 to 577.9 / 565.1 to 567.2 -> 0.98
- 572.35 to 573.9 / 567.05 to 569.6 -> 1.00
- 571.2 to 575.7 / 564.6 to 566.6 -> 0.98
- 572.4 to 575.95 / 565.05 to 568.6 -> 0.99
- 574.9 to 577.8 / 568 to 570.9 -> 0.99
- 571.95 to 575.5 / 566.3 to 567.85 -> 0.98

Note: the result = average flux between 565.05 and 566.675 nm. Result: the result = 36.1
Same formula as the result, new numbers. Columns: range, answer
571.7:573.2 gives 35.5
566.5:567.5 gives 36.1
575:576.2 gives 35.3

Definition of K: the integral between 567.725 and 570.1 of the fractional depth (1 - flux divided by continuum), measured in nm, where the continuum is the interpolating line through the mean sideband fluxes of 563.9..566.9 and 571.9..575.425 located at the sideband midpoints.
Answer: 0.01 nm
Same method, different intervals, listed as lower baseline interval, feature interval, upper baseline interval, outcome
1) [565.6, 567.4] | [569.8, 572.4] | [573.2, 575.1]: 0.01 nm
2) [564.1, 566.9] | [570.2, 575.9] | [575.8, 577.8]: 0.03 nm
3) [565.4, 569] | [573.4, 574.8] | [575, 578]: 0.00 nm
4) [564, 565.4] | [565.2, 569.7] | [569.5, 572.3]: 0.00 nm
